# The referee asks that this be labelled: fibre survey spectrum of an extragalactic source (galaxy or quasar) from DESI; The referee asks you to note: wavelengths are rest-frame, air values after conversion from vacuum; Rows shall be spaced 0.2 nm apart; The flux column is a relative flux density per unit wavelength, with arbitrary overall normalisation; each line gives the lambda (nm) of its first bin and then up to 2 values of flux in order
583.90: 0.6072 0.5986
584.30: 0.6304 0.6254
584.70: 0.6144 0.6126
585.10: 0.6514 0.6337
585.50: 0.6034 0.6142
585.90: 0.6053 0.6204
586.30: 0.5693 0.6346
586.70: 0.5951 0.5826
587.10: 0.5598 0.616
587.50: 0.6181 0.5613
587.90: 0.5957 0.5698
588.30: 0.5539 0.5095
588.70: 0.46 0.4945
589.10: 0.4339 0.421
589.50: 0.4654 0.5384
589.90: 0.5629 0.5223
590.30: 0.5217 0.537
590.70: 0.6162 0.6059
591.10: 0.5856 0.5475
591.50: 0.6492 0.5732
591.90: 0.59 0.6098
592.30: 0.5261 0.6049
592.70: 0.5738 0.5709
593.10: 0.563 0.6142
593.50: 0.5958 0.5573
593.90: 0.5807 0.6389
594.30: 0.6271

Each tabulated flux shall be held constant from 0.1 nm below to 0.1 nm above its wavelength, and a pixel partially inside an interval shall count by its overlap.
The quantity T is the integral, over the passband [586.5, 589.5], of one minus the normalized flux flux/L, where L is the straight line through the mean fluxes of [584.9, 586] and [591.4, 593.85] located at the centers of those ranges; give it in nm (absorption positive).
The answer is 0.33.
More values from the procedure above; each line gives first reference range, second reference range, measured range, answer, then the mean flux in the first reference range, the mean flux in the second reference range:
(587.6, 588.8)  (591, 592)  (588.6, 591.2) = 0.21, 0.542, 0.589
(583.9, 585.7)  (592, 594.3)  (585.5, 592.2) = 0.46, 0.62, 0.587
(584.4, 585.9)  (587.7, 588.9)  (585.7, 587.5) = -0.06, 0.621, 0.536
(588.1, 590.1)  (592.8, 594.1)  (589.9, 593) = -0.17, 0.499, 0.585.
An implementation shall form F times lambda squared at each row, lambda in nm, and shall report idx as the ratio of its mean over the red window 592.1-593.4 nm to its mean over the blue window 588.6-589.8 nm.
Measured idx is 1.25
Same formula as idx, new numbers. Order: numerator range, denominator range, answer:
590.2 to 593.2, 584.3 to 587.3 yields 0.97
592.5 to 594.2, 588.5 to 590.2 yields 1.22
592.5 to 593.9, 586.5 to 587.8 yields 1.00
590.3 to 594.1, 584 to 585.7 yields 0.96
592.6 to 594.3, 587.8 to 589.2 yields 1.16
